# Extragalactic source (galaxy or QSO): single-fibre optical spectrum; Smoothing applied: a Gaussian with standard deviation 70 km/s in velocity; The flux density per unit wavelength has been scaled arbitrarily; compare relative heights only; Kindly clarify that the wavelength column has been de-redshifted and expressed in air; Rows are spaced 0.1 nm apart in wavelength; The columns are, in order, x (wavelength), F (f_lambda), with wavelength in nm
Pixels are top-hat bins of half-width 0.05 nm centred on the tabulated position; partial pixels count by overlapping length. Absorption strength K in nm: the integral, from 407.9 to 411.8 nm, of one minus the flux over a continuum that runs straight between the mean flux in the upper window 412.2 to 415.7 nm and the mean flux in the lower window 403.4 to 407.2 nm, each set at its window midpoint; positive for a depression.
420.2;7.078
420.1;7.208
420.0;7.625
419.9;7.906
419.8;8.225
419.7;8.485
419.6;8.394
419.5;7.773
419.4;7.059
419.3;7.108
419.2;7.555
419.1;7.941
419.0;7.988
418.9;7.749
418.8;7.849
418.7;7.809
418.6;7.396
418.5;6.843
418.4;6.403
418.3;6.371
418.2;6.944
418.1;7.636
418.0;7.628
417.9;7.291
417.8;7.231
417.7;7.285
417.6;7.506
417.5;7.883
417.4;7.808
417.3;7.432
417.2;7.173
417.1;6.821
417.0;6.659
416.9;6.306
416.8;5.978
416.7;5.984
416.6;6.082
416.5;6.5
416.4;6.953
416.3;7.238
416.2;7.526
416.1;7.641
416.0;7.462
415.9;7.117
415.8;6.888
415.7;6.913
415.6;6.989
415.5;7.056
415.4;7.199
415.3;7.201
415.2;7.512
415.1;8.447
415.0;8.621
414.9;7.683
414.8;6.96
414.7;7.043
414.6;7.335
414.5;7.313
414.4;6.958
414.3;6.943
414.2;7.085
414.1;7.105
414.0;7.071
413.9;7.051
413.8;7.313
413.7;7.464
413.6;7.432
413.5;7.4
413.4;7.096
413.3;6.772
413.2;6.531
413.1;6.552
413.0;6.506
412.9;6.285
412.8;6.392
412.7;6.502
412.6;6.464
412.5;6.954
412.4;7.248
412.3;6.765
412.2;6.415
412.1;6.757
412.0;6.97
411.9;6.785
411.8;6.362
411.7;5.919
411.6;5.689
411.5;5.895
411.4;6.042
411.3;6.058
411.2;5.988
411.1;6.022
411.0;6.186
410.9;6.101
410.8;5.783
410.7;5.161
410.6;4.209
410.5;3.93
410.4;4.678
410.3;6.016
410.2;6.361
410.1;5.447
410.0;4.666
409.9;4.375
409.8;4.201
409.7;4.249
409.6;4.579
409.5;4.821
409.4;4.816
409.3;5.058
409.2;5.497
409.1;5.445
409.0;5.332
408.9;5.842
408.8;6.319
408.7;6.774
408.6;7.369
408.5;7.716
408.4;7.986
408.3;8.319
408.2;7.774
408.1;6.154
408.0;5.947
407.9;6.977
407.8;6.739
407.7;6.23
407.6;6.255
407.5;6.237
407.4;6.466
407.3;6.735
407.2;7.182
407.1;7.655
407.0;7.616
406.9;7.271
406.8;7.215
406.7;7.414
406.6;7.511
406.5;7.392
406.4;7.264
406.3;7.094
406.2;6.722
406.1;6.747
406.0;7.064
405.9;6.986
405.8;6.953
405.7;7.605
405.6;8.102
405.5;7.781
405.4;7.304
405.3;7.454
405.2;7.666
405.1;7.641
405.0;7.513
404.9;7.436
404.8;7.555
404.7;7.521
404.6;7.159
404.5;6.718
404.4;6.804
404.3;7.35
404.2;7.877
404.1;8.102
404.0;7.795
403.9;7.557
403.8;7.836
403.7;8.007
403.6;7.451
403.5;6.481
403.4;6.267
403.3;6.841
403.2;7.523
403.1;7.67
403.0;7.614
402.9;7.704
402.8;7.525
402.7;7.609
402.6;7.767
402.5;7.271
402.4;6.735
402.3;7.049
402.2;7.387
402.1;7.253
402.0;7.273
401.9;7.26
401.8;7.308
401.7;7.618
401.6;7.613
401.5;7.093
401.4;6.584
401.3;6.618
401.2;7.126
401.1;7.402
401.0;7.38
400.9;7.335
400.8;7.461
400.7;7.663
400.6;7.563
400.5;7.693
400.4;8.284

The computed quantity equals 0.78 nm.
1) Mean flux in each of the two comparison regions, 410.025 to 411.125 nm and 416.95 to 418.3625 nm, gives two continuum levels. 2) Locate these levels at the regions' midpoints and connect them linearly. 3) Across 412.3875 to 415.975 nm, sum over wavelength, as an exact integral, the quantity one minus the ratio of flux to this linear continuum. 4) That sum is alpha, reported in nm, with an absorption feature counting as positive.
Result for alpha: -0.42 nm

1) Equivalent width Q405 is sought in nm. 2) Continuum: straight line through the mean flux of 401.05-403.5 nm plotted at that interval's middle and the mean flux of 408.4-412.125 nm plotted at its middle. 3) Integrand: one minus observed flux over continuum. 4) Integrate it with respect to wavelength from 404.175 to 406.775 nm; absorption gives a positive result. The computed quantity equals -0.28 nm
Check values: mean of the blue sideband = 7.24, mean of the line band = 7.33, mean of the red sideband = 5.68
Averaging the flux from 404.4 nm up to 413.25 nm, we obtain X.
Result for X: 6.47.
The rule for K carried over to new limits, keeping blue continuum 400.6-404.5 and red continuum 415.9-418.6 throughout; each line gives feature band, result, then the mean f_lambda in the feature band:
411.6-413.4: 0.137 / 6.59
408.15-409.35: 0.099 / 6.62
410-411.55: 0.347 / 5.56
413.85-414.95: -0.008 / 7.14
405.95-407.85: 0.068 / 6.99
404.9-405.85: -0.035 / 7.55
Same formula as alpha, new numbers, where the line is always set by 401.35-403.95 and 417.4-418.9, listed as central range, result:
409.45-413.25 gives 0.77 nm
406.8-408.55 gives 0.07 nm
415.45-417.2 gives 0.12 nm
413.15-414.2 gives 0.03 nm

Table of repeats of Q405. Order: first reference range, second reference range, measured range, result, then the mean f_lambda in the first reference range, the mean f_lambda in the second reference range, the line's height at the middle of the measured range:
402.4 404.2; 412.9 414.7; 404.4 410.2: 0.511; 7.46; 7.03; 7.3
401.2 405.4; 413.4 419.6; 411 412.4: 0.186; 7.35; 7.24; 7.28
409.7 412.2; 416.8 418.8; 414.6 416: -0.160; 5.64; 7.17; 6.61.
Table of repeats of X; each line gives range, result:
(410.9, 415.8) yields 6.85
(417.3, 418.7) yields 7.27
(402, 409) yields 7.22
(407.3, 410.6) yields 5.88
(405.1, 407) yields 7.32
